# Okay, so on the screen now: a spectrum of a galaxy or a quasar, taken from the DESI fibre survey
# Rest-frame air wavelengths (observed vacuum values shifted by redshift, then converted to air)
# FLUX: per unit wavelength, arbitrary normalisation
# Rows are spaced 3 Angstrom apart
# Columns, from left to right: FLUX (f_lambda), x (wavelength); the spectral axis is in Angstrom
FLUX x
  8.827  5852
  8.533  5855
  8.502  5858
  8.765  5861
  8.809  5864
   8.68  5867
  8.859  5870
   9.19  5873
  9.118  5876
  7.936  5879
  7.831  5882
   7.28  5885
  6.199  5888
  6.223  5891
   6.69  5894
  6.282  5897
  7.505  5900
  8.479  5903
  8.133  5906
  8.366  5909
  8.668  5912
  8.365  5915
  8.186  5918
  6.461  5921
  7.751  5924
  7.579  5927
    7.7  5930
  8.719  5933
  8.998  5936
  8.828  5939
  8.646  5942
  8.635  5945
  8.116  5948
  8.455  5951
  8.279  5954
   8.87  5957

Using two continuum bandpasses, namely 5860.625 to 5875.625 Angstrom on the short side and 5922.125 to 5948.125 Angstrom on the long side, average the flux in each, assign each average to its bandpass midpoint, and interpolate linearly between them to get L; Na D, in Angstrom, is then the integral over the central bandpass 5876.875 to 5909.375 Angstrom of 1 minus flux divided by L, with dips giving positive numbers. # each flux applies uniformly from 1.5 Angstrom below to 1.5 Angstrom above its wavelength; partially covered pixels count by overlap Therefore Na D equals 4.9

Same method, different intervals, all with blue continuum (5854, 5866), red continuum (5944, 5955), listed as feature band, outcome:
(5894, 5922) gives 2.33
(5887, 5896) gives 2.29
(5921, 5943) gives 0.62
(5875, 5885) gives 0.57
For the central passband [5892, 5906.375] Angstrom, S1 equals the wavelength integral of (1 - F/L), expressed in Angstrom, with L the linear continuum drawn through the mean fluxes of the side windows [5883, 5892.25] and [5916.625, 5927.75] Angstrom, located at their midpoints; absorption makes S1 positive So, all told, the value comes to -0.8 Angstrom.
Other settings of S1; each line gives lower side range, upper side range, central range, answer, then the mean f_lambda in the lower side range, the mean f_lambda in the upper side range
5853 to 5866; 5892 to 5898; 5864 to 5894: -1.7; 8.66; 6.48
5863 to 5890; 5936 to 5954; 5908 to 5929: 1.3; 8.16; 8.55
